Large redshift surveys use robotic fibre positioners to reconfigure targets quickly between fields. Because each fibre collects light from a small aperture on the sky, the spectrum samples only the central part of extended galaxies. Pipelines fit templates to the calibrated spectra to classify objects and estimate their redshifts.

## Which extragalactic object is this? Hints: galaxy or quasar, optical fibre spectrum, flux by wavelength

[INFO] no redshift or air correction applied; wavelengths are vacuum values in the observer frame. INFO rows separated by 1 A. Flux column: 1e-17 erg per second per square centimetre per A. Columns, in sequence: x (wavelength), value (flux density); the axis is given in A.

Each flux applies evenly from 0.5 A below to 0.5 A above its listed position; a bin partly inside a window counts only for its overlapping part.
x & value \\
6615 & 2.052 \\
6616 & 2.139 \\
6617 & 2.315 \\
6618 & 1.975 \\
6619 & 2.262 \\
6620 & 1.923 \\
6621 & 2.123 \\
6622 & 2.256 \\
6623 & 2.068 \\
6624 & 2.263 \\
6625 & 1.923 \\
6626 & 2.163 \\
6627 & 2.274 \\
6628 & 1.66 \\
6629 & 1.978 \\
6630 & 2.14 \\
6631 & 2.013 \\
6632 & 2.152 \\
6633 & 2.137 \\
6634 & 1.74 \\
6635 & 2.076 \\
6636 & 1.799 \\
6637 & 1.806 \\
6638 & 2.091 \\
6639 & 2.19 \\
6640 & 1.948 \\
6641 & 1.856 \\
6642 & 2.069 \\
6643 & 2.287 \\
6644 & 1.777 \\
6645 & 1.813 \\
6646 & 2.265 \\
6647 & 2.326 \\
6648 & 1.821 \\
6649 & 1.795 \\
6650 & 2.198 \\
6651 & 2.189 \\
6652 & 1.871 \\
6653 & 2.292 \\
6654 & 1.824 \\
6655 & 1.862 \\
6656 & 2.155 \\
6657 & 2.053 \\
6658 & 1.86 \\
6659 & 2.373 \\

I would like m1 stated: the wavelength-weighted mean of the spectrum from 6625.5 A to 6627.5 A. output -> 2.22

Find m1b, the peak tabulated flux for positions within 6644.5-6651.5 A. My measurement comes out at 2.326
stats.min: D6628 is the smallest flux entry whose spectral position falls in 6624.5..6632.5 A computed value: 1.66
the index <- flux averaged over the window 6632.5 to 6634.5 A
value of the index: 1.94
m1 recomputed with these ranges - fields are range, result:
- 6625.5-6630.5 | 2.04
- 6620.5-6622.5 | 2.19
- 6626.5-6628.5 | 1.97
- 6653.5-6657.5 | 1.97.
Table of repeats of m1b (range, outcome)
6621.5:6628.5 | 2.274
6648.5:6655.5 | 2.292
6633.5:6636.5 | 2.076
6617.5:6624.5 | 2.263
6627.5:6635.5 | 2.152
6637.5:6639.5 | 2.19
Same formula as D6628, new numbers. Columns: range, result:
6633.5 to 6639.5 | 1.74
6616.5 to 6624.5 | 1.923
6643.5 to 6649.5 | 1.777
